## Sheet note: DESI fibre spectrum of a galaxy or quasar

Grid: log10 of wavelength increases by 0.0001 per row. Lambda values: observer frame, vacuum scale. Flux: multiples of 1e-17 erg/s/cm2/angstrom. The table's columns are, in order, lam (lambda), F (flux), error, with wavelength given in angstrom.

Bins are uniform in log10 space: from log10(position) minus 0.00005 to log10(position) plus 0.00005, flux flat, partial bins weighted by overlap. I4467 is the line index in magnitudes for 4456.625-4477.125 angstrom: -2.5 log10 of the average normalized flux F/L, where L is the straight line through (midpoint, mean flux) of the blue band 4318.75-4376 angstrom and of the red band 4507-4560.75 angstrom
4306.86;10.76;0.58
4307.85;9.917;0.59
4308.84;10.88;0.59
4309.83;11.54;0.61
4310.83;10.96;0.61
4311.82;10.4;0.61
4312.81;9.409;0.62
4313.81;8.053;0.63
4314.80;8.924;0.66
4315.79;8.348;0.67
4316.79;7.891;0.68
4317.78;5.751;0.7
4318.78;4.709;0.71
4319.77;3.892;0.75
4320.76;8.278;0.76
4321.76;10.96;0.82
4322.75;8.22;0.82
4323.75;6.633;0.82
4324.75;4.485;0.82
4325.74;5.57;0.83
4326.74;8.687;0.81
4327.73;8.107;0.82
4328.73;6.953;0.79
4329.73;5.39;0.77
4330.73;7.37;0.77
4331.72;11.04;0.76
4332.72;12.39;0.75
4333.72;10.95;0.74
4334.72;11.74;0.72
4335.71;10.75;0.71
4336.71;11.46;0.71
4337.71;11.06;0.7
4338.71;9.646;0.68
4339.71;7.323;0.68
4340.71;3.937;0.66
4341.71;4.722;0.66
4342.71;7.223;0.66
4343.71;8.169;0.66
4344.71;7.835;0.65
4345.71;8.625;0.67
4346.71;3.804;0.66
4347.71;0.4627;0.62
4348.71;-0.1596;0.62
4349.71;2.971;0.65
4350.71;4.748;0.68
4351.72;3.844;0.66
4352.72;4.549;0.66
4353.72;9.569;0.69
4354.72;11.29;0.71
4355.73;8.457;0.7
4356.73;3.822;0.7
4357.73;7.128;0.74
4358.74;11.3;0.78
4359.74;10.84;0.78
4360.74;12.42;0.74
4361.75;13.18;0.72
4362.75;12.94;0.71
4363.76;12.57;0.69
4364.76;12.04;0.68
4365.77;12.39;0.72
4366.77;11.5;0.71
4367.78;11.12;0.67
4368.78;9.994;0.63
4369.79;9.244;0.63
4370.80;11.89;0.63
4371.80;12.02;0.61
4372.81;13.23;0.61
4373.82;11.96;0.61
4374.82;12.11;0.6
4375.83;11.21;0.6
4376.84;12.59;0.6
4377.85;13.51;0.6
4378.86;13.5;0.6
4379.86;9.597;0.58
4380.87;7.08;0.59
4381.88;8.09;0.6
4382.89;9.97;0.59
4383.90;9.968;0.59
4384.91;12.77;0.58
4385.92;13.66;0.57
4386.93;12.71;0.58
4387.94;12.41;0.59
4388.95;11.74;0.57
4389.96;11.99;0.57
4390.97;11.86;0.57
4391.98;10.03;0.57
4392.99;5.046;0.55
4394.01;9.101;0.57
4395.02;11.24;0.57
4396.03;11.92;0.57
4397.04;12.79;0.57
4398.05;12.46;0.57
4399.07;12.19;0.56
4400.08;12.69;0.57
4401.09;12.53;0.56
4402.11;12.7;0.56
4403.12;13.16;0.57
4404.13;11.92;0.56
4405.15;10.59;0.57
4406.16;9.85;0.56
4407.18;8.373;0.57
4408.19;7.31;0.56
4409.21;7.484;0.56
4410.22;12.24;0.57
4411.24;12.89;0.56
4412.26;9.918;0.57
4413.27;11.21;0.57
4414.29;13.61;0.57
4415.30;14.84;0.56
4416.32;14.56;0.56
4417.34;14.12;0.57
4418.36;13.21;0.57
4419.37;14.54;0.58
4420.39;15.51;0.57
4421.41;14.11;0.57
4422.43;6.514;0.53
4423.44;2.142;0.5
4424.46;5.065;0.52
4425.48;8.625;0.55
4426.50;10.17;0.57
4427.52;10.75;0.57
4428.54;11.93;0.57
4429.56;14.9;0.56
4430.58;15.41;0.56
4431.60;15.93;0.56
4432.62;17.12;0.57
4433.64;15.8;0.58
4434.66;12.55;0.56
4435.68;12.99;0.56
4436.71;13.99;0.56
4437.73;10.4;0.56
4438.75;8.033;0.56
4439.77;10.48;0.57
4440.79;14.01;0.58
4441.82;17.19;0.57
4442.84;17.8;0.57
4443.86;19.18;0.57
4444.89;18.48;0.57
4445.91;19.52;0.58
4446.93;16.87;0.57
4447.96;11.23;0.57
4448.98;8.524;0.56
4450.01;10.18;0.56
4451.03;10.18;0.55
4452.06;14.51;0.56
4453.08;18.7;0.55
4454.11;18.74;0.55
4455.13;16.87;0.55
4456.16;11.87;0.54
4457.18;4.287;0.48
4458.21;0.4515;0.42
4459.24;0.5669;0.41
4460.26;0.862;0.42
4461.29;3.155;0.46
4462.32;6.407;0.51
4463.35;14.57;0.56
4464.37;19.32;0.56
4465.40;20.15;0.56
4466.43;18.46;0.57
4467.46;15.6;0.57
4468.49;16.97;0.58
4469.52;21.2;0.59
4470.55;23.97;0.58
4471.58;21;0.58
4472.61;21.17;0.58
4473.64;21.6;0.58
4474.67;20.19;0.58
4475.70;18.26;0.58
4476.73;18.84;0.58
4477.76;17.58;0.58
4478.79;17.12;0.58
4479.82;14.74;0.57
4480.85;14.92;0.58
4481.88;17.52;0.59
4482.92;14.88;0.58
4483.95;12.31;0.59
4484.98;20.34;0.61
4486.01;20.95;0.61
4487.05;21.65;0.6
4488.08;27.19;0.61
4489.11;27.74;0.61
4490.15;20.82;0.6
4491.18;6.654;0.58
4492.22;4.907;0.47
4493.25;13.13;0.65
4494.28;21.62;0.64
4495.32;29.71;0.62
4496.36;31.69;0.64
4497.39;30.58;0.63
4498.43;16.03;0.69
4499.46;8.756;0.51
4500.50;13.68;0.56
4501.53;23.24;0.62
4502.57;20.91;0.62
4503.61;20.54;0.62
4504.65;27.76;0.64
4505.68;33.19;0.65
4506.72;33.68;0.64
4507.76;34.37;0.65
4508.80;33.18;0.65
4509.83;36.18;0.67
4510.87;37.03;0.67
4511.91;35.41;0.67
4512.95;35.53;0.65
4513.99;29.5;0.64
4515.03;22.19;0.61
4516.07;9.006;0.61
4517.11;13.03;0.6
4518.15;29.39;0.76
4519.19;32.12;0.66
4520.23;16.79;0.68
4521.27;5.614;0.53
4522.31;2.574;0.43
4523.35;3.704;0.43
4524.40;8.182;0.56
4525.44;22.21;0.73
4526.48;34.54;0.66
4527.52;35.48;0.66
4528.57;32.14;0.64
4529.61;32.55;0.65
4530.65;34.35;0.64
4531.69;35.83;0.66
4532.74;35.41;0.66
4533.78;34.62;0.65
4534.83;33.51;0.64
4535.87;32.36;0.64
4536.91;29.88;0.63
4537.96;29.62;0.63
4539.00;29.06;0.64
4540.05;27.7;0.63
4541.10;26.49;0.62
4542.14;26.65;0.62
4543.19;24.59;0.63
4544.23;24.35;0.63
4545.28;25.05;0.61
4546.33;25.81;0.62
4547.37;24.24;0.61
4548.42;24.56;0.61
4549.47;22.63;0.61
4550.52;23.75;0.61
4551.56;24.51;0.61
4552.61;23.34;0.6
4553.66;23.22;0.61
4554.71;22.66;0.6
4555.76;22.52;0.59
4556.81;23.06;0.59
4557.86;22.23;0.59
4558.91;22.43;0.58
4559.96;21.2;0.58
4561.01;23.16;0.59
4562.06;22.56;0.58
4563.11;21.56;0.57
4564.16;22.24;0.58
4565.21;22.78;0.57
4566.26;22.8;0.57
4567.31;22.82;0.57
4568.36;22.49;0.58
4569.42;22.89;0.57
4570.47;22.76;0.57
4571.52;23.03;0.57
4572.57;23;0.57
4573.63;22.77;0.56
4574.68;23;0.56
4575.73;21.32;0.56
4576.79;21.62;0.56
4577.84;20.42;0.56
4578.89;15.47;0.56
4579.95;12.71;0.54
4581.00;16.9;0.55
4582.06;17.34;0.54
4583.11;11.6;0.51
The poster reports 0.36 mag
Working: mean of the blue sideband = 8.62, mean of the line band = 14.3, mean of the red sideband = 25.8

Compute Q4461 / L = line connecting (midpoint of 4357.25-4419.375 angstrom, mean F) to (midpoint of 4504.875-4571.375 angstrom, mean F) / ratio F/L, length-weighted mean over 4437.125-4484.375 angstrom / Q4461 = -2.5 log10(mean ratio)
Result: 0.250 mag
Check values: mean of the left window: 11.5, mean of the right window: 25.5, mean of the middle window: 14.5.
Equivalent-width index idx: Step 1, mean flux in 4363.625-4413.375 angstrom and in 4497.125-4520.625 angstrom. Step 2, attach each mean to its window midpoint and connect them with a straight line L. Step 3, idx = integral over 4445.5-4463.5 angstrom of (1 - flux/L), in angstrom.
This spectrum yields 8.22 angstrom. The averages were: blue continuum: 11.2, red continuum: 25.7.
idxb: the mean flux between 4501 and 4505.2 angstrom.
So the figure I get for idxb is 23.2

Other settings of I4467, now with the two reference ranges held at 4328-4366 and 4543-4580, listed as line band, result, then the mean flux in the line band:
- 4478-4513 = -0.232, 22.7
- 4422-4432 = 0.327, 10.1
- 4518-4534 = -0.201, 24.4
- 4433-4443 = 0.089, 13.2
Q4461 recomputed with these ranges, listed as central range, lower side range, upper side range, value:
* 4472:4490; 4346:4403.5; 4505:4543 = 0.16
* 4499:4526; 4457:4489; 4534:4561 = -0.09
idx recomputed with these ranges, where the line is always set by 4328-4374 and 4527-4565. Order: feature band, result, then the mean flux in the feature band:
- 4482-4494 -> 2.2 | 17.4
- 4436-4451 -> 3.0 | 13.9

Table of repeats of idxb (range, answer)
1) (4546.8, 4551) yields 23.8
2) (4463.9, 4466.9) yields 19.3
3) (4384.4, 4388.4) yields 12.9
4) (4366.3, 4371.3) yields 10.7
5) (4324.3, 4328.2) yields 6.74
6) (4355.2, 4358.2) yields 6.49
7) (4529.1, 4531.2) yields 33.6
